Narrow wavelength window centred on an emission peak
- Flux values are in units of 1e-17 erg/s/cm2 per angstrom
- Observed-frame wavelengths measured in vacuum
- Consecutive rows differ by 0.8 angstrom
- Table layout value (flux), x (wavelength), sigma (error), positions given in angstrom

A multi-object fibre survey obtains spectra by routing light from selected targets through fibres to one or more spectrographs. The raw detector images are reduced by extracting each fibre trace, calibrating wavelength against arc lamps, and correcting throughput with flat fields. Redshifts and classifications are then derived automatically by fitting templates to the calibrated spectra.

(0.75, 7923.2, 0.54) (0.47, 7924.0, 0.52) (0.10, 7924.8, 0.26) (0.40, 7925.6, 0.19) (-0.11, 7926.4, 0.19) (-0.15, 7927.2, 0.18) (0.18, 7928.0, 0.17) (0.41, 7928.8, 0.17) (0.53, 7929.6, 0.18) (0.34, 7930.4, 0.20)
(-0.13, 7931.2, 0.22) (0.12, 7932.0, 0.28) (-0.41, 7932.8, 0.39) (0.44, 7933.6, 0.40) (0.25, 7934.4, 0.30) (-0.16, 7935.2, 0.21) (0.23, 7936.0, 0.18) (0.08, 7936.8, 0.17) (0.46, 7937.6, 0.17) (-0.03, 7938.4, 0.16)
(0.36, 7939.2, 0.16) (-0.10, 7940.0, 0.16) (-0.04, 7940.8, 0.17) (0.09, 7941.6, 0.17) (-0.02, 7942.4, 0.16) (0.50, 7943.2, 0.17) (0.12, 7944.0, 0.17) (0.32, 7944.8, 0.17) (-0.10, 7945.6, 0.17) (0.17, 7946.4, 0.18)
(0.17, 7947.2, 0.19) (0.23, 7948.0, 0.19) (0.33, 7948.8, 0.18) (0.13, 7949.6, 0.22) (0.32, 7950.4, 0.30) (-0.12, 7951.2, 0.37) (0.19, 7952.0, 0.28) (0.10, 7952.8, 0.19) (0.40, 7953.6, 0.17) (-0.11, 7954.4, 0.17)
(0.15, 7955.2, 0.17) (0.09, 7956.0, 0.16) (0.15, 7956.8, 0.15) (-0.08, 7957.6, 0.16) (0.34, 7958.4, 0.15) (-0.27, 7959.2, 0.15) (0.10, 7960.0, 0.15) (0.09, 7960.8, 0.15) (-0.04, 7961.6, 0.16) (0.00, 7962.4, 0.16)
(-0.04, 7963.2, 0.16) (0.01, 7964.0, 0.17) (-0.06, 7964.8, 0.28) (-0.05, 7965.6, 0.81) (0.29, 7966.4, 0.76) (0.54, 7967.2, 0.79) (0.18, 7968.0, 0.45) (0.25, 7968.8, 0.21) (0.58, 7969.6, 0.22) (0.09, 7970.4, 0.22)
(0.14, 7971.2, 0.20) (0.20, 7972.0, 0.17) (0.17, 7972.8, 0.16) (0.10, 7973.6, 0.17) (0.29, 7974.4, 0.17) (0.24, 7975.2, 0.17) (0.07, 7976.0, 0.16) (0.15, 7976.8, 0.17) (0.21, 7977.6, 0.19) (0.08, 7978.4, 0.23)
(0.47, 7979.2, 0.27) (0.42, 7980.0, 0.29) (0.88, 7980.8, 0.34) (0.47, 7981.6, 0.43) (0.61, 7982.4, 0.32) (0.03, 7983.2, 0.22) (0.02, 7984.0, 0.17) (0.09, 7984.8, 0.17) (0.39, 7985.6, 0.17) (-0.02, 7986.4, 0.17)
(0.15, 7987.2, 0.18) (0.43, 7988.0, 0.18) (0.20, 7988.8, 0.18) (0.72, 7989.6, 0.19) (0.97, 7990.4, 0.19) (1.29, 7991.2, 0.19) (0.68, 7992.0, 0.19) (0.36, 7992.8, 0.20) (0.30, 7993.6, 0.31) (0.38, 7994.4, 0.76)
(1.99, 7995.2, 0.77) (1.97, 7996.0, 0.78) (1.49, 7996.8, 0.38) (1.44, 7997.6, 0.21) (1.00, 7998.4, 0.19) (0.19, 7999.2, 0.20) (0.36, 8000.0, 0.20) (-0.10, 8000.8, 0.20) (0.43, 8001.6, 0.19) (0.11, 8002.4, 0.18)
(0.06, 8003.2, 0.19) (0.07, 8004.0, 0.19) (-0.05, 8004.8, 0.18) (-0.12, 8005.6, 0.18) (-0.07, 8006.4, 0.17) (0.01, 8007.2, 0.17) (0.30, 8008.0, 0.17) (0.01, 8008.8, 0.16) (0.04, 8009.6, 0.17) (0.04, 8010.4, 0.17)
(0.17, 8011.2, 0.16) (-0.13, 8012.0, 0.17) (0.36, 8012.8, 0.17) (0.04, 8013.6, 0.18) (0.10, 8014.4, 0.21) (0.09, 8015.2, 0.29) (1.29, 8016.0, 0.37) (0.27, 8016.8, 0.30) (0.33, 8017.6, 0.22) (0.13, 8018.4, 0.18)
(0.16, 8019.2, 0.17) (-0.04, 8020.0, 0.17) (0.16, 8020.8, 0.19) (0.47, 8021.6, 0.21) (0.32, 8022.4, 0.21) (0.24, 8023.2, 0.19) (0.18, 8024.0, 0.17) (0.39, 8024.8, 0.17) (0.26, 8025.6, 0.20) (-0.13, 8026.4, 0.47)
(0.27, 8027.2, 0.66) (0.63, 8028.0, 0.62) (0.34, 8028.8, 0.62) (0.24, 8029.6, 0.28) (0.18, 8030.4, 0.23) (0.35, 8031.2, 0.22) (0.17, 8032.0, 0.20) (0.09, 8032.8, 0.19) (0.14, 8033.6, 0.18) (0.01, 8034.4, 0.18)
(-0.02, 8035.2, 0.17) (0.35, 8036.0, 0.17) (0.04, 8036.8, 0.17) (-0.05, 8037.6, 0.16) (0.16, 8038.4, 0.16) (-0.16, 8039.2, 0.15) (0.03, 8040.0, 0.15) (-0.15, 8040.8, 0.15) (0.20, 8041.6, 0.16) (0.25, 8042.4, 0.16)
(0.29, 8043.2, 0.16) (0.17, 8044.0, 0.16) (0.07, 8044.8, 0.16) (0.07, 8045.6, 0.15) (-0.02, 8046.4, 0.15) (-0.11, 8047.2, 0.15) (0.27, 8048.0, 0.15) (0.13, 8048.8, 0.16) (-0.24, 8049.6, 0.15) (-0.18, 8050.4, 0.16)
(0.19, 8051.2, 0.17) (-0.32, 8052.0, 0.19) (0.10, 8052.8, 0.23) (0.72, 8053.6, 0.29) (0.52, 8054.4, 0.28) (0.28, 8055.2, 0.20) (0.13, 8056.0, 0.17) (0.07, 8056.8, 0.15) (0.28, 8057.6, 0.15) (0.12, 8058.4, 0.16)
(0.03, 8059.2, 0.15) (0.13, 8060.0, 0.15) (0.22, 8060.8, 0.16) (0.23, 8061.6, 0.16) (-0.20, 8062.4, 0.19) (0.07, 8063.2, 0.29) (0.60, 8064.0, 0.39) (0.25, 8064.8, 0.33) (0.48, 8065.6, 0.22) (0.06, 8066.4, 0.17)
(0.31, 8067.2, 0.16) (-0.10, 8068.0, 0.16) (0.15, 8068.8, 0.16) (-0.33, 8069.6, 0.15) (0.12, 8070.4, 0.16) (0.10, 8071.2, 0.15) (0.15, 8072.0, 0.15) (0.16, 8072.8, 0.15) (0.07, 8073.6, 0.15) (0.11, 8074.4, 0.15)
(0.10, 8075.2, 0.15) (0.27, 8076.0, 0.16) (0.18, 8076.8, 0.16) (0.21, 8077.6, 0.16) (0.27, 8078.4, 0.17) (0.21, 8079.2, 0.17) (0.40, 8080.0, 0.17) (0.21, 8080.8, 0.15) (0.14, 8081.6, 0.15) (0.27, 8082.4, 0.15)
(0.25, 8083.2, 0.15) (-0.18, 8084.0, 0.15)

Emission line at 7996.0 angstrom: [O II]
